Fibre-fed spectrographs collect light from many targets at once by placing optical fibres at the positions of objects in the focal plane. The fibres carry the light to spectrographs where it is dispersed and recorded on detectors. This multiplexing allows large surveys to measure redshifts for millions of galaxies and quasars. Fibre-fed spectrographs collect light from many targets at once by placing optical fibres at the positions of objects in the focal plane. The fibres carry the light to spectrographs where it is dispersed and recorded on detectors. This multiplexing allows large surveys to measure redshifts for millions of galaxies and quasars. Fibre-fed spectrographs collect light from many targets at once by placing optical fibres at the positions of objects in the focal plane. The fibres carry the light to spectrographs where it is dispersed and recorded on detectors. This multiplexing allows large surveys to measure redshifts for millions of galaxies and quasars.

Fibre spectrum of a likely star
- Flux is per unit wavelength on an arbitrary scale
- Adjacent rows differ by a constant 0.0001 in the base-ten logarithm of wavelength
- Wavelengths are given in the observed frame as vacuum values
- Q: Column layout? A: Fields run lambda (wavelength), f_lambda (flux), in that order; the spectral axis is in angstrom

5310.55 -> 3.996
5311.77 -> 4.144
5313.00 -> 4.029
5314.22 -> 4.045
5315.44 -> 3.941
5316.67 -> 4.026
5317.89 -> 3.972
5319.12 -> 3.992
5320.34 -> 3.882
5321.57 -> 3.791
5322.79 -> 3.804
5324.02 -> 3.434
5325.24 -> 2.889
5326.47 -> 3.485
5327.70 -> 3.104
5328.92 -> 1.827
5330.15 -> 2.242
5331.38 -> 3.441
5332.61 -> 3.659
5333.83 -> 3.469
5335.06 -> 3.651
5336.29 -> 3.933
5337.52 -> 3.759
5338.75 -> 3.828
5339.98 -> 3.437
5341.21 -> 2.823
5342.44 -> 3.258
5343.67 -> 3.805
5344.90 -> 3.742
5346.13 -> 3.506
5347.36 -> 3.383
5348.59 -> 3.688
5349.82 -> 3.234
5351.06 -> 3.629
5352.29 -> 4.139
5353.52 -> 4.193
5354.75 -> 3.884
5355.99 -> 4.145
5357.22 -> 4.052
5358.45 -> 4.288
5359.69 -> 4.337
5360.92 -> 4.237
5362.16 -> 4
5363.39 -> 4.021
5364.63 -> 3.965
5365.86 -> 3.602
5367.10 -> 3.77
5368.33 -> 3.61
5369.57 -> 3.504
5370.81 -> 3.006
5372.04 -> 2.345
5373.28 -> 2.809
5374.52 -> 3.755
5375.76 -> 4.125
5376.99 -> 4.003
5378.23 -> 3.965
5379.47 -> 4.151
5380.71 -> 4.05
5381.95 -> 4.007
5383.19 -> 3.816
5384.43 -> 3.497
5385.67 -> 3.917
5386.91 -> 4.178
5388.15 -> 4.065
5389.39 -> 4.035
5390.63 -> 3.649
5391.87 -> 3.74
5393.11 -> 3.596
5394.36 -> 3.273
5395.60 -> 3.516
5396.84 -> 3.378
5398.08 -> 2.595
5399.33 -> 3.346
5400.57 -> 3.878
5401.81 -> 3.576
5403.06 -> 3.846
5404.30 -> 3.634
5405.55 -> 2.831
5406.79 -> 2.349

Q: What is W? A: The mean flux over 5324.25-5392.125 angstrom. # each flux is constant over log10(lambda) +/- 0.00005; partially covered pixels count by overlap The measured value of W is 3.65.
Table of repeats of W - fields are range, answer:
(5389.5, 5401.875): 3.47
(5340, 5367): 3.8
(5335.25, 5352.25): 3.56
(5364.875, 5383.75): 3.64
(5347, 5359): 3.87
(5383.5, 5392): 3.88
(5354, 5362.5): 4.14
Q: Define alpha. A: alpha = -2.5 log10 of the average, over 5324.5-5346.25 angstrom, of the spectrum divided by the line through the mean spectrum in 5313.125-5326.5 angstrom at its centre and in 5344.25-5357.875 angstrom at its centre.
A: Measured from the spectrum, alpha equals 0.14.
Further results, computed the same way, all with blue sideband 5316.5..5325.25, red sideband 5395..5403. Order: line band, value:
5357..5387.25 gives -0.08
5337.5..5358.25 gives -0.01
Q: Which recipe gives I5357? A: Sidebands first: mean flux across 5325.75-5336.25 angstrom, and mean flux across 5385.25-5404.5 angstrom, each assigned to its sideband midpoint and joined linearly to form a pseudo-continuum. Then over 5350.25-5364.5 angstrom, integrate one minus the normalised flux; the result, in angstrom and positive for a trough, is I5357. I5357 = -3.0 angstrom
